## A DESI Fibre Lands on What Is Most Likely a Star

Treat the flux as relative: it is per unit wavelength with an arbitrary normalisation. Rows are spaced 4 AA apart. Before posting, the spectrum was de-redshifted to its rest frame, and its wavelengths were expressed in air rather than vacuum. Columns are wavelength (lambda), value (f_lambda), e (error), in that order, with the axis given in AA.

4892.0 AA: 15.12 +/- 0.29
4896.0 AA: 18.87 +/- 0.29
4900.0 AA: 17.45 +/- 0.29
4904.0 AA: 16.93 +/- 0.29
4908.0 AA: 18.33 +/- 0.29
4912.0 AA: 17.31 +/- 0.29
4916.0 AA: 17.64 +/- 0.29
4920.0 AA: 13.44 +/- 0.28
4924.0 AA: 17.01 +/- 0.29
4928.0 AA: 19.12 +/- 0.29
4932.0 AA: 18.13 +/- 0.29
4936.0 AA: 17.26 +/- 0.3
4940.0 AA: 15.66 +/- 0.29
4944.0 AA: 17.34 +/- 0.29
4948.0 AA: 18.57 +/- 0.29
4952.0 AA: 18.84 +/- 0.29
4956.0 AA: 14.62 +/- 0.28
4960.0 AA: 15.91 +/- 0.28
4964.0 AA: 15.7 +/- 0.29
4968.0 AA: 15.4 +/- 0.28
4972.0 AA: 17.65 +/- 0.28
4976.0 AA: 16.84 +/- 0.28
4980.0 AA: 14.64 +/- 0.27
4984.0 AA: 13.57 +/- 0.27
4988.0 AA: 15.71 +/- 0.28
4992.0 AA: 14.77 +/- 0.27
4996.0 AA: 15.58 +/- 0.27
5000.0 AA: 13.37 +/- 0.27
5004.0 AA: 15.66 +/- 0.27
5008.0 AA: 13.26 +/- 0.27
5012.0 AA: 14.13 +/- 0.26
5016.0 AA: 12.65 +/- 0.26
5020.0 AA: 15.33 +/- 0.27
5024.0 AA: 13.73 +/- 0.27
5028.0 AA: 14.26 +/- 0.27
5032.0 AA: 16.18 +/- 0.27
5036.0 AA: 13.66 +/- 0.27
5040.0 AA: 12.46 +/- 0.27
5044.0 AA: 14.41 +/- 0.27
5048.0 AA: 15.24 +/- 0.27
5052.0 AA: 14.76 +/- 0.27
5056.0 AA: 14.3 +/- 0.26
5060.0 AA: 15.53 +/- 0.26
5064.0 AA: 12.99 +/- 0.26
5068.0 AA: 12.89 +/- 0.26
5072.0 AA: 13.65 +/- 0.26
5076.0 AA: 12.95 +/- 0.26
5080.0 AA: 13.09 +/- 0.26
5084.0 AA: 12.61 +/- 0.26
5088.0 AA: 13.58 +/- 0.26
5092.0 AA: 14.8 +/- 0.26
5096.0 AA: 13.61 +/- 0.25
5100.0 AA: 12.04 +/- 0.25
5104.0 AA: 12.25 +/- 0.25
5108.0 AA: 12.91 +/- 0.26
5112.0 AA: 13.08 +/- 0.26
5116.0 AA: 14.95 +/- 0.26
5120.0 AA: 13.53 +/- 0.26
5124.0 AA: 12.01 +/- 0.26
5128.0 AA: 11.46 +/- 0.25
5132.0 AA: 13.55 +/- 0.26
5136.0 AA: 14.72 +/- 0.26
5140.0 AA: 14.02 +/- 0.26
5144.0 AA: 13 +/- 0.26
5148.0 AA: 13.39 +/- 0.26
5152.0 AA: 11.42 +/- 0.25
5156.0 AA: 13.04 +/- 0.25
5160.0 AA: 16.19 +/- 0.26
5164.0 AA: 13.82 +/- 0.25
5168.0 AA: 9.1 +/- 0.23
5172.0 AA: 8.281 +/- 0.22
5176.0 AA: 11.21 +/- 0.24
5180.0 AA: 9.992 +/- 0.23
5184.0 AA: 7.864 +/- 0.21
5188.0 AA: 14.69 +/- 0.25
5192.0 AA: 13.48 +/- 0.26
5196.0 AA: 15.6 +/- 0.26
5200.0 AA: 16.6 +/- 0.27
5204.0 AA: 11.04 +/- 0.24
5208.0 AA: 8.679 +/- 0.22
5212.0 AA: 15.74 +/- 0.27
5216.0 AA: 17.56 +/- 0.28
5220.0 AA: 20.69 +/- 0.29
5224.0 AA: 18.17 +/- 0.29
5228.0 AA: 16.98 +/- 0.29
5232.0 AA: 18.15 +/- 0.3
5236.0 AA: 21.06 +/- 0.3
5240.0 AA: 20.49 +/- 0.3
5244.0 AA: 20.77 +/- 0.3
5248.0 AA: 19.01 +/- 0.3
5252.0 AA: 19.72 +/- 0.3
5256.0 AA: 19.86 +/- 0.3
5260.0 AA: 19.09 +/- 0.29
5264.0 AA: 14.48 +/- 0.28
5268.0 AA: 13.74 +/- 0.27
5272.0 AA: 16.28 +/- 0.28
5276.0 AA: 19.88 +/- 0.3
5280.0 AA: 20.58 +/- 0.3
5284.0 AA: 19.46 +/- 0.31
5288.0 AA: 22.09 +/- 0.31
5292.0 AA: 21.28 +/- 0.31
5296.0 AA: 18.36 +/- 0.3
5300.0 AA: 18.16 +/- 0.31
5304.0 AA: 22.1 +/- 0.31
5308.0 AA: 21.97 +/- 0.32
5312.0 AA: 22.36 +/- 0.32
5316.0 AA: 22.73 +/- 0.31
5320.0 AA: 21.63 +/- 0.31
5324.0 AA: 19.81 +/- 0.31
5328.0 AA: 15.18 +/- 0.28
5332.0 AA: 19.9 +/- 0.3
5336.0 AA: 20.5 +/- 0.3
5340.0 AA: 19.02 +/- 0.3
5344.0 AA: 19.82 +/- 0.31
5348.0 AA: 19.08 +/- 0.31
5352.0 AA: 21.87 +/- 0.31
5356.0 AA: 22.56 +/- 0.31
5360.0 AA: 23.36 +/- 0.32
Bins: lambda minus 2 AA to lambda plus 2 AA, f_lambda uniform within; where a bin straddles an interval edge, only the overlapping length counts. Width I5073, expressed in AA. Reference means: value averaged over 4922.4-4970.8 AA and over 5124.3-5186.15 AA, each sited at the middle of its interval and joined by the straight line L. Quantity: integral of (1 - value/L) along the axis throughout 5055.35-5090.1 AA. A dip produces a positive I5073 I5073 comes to 1.3 AA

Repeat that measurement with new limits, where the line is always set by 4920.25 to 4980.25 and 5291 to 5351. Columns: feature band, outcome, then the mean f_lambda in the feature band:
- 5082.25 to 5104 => 5.8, 13.2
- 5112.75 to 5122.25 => 2.2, 14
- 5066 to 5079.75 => 3.7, 13.2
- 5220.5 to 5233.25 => 0.8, 18.1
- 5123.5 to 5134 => 3.4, 12.4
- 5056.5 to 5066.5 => 2.0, 14.2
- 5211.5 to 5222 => 0.5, 18.3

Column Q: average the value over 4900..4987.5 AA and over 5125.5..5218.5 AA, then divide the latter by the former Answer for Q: 0.77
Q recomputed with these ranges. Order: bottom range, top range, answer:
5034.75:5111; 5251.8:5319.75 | 1.44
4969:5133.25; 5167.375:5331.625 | 1.23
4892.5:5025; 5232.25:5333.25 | 1.22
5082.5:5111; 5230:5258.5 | 1.51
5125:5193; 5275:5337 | 1.66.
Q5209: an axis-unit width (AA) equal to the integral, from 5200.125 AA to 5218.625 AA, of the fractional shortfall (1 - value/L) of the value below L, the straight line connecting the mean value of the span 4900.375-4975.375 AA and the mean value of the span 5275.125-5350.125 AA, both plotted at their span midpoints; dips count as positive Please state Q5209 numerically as 5.2 AA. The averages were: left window 16.9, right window 20.2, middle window 13.8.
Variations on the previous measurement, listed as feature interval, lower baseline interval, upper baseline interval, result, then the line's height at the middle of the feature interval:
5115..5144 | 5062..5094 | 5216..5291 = 3.06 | 15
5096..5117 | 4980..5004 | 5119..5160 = 0.76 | 13.5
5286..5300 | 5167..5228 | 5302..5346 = -1.13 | 18.7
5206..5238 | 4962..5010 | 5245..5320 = 2.69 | 18.7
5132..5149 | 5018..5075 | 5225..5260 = 2.99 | 16.7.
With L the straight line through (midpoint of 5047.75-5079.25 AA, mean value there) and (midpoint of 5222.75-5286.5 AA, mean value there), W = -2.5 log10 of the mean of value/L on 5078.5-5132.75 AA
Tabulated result 0.14 mag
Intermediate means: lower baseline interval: 13.9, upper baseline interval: 18.6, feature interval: 13.1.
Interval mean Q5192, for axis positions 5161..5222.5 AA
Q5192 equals 13.1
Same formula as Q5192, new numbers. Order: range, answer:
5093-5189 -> 12.5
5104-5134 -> 13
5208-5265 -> 18.4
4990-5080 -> 14.1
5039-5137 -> 13.5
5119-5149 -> 13.2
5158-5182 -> 11.4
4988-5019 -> 14.3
